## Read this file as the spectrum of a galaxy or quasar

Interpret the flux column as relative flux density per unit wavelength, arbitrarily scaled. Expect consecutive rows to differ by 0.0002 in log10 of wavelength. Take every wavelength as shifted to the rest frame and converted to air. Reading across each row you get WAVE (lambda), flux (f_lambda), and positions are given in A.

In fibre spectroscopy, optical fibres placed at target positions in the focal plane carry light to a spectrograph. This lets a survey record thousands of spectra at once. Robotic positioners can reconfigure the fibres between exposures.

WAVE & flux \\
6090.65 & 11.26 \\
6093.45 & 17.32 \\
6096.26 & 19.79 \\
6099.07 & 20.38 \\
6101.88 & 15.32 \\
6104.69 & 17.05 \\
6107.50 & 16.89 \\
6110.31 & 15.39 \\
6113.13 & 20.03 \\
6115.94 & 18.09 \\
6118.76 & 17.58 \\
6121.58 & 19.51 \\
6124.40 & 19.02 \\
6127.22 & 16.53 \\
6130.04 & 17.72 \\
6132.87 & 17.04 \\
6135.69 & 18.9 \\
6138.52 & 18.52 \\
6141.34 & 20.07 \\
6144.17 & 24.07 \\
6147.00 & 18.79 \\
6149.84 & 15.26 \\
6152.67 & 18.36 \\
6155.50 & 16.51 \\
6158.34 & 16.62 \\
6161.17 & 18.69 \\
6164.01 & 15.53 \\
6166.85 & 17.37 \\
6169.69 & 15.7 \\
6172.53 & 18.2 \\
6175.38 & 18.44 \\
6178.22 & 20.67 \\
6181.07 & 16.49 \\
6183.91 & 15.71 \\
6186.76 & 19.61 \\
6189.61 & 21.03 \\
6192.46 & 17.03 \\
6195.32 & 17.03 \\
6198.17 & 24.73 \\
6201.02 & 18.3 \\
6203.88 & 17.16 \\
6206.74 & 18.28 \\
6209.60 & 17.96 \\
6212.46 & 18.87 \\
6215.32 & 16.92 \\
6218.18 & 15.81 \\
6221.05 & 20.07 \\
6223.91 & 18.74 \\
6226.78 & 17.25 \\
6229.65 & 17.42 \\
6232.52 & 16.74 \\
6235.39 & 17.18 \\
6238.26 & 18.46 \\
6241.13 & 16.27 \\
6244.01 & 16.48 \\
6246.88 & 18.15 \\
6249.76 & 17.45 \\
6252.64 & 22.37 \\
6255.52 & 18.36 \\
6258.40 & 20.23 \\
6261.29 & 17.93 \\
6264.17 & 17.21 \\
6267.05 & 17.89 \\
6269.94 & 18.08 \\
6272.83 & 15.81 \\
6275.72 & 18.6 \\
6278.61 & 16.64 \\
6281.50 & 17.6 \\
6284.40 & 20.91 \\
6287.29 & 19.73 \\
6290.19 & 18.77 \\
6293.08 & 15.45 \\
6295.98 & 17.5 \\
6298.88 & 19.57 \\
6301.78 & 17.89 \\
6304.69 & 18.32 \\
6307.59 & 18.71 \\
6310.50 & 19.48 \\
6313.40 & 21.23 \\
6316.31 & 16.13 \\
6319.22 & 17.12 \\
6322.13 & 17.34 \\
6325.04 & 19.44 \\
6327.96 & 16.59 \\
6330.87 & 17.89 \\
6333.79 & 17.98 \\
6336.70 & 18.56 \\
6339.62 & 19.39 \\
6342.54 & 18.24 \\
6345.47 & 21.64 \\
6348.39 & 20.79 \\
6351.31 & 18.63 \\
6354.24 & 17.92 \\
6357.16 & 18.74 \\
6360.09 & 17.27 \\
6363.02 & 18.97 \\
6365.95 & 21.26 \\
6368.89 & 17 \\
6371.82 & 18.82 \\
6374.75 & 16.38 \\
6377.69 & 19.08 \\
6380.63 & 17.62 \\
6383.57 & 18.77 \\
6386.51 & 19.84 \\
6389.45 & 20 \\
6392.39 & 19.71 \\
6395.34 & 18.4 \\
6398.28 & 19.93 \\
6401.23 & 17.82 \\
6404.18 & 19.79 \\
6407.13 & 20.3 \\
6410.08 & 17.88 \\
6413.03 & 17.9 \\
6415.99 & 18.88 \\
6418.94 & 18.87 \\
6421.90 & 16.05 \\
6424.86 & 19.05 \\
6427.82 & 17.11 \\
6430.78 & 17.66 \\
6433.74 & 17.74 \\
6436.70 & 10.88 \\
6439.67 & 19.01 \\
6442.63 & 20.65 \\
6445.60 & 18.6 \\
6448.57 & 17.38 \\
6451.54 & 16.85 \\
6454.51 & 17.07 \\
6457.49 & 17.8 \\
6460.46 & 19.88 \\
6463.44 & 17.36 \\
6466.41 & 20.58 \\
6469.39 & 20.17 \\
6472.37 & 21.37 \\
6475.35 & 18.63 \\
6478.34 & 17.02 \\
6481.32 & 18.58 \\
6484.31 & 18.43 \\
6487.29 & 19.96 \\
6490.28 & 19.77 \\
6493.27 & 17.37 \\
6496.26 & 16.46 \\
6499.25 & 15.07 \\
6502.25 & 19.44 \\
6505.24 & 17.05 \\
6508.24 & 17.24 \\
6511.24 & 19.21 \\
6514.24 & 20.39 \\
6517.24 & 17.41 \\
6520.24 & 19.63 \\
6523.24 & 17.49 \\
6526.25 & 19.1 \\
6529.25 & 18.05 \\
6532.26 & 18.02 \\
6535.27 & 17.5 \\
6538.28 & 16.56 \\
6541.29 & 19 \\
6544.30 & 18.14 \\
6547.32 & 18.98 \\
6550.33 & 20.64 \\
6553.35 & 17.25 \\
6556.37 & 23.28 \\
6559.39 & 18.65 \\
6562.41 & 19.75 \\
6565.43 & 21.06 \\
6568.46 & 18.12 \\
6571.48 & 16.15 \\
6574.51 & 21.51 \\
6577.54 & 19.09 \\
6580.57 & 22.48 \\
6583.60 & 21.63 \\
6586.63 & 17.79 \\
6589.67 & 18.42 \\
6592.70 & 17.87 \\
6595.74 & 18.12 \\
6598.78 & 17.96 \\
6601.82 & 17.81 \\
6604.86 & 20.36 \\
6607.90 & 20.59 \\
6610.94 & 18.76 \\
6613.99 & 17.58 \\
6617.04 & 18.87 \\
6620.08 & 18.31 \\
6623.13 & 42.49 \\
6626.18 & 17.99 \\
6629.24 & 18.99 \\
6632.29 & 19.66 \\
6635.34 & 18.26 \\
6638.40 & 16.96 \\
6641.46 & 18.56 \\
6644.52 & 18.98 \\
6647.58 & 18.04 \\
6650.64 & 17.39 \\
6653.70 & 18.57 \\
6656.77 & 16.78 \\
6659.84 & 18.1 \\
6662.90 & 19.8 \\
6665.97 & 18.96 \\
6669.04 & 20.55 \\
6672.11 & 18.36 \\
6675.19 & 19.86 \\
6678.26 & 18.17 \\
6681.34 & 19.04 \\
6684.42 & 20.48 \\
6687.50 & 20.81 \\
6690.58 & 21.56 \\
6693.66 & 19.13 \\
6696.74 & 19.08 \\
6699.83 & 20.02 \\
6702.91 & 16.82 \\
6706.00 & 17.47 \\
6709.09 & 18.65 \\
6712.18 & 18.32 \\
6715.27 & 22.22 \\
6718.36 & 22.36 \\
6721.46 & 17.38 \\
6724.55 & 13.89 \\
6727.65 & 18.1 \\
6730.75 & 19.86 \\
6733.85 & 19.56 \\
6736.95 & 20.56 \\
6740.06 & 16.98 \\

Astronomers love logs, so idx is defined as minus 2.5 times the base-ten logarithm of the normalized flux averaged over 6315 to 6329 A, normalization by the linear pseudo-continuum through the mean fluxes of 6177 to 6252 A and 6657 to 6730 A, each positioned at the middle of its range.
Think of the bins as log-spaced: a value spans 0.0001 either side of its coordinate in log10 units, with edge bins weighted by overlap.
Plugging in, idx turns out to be 0.06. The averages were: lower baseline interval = 18.1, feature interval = 17.4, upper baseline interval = 19.1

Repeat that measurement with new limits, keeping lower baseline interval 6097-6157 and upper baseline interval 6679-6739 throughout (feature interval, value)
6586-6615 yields 0.03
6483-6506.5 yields 0.05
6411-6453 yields 0.06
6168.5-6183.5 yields 0.03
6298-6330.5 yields 0.01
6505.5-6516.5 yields 0.01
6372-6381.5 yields 0.04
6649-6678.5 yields 0.03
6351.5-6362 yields 0.03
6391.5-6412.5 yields -0.02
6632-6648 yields 0.04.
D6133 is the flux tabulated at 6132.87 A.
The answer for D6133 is 17.04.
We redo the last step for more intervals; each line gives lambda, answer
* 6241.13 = 16.27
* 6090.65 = 11.26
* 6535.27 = 17.5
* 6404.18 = 19.79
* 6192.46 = 17.03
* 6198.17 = 24.73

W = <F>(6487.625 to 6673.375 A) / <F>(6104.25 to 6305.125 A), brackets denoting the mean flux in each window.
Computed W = 1.05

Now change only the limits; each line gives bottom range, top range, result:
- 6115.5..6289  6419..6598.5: 1.02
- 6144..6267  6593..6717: 1.08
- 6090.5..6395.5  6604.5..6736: 1.07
